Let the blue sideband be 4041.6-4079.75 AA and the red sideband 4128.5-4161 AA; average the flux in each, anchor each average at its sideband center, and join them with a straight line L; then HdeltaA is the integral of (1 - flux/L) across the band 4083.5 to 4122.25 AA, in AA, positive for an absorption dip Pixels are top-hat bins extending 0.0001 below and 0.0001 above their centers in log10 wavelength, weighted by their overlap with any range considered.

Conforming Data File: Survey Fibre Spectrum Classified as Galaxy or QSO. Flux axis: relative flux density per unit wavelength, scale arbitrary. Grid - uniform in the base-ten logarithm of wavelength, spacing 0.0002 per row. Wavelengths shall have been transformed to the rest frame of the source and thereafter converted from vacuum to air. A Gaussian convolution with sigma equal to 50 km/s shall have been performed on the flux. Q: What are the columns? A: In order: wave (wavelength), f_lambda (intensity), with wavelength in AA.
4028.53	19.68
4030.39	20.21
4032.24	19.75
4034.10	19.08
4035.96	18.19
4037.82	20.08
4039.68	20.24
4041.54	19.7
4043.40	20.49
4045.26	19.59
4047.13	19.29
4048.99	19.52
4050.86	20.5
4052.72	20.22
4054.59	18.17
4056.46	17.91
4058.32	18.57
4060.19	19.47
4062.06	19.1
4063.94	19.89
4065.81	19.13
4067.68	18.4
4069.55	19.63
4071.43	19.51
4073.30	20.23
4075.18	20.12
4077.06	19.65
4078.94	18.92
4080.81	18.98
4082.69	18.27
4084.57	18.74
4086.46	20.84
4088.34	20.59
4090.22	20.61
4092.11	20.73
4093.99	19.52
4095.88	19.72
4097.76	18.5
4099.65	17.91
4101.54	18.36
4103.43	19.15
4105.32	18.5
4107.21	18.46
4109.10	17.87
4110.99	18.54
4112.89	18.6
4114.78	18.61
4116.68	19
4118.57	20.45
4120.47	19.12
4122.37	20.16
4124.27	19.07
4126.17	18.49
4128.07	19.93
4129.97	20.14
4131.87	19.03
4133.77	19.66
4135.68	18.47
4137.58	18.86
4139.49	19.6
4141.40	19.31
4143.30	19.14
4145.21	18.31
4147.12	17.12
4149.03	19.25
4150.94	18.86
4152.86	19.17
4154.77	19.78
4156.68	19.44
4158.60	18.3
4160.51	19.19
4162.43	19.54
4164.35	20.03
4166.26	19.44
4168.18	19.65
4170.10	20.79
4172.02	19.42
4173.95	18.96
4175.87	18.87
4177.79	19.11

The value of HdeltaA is 0.1 AA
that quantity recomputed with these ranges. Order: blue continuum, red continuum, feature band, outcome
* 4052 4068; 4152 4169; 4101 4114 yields 0.5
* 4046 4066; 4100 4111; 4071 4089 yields -0.7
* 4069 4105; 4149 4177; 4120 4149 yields 0.5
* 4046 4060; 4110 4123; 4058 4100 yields -0.6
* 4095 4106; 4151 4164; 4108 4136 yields -0.4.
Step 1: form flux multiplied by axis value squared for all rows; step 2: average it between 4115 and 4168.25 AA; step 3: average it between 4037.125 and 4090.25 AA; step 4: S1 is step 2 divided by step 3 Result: 1.02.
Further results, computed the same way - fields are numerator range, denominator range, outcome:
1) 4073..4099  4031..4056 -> 1.02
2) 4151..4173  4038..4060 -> 1.06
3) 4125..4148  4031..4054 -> 1.01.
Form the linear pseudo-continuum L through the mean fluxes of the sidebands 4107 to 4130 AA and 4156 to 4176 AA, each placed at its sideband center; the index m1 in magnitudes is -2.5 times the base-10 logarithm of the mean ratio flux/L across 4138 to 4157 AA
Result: 0.02 mag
